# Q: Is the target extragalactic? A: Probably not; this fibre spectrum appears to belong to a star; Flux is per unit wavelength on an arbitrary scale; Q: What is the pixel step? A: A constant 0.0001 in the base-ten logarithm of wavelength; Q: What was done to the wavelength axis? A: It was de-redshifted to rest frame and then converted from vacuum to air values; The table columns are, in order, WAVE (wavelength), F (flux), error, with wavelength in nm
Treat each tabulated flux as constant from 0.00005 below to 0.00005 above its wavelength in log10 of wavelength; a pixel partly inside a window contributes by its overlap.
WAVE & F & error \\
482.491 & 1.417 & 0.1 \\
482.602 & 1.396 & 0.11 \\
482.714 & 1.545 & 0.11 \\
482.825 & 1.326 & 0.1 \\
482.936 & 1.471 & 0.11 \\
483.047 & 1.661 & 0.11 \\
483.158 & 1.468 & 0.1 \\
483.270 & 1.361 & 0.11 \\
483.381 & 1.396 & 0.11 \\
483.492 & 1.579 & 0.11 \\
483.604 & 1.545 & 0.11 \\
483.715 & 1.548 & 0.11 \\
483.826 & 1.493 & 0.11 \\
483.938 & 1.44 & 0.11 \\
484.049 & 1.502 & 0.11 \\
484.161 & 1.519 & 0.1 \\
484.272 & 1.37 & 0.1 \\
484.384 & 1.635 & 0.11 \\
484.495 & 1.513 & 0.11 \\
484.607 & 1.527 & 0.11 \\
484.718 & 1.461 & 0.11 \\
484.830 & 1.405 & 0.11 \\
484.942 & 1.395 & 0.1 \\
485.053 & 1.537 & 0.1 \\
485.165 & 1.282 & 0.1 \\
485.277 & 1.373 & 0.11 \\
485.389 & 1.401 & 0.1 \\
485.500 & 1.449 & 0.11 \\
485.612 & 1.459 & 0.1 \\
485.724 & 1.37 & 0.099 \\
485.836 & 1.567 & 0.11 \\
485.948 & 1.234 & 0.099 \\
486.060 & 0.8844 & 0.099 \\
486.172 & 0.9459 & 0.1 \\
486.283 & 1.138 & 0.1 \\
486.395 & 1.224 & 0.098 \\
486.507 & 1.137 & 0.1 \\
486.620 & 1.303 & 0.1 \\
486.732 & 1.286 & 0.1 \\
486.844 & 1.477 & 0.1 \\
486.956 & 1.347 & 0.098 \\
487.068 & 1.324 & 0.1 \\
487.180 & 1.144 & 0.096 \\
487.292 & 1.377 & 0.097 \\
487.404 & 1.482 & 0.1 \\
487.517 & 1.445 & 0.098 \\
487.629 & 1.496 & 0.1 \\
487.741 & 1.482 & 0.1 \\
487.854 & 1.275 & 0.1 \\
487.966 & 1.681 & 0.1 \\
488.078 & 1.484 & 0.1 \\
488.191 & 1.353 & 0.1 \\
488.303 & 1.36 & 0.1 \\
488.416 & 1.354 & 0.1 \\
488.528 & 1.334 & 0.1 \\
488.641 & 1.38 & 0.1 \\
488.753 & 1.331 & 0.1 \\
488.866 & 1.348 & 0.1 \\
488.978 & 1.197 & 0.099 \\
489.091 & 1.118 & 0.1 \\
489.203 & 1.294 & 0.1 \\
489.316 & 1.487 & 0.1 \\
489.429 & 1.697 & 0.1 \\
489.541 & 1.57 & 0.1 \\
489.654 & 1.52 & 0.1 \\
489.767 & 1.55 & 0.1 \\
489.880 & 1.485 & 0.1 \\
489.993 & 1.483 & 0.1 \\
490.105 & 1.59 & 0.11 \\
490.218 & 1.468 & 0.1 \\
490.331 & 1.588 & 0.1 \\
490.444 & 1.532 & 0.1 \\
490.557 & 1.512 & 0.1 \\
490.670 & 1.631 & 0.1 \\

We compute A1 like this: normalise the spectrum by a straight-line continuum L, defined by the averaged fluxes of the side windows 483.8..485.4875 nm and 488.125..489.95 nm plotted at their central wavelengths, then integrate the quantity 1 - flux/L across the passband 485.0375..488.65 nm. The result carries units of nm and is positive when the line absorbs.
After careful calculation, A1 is 0.21 nm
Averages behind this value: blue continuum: 1.46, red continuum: 1.4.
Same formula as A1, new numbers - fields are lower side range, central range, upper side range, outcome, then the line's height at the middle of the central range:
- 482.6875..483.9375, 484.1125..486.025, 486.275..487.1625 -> -0.07 nm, 1.38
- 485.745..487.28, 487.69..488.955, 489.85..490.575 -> -0.01 nm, 1.38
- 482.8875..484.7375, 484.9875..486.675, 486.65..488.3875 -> 0.19 nm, 1.45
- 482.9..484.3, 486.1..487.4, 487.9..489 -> 0.16 nm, 1.42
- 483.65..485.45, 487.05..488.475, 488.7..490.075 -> 0.03 nm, 1.44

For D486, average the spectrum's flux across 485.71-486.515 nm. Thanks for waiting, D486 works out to 1.18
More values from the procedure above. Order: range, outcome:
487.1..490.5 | 1.43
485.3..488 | 1.33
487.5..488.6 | 1.42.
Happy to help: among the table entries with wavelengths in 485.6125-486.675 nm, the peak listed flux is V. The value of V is 1.567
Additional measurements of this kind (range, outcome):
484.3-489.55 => 1.697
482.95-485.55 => 1.661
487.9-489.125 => 1.681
